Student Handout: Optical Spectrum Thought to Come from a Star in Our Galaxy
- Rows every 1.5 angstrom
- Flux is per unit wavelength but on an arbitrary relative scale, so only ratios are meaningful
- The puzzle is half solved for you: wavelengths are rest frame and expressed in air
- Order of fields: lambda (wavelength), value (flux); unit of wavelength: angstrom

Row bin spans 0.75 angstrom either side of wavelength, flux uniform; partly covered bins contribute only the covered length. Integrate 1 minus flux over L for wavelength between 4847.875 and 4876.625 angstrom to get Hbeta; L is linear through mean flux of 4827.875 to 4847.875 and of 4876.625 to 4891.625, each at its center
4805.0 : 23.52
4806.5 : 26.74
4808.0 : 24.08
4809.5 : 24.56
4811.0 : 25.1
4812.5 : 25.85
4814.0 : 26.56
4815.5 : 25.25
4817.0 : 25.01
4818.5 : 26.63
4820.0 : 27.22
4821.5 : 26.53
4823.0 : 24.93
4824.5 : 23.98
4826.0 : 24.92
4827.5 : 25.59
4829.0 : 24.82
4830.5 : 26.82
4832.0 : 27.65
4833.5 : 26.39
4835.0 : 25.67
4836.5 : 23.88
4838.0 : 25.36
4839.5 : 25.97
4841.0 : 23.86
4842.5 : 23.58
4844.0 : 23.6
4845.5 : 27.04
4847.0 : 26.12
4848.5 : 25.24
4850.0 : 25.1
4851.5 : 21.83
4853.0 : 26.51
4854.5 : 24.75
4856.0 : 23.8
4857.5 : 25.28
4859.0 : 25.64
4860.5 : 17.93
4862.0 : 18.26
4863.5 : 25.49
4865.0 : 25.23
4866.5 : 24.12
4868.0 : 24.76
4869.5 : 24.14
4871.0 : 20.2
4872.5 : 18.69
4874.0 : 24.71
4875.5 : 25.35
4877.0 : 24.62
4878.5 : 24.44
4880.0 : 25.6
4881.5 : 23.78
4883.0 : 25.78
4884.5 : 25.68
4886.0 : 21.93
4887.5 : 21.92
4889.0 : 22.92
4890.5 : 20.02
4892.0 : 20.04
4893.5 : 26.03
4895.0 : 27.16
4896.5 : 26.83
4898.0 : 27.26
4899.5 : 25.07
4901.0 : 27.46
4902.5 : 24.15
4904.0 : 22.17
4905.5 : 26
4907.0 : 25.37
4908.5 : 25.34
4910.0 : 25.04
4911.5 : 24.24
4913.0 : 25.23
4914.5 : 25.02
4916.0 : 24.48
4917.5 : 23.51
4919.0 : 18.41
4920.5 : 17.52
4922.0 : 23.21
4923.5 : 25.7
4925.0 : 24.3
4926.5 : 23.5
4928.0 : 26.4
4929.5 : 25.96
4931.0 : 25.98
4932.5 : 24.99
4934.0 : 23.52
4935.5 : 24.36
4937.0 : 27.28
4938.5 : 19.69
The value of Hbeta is 1.1 angstrom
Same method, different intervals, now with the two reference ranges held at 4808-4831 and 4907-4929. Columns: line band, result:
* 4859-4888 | 1.4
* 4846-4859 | 0.0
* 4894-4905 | -0.7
